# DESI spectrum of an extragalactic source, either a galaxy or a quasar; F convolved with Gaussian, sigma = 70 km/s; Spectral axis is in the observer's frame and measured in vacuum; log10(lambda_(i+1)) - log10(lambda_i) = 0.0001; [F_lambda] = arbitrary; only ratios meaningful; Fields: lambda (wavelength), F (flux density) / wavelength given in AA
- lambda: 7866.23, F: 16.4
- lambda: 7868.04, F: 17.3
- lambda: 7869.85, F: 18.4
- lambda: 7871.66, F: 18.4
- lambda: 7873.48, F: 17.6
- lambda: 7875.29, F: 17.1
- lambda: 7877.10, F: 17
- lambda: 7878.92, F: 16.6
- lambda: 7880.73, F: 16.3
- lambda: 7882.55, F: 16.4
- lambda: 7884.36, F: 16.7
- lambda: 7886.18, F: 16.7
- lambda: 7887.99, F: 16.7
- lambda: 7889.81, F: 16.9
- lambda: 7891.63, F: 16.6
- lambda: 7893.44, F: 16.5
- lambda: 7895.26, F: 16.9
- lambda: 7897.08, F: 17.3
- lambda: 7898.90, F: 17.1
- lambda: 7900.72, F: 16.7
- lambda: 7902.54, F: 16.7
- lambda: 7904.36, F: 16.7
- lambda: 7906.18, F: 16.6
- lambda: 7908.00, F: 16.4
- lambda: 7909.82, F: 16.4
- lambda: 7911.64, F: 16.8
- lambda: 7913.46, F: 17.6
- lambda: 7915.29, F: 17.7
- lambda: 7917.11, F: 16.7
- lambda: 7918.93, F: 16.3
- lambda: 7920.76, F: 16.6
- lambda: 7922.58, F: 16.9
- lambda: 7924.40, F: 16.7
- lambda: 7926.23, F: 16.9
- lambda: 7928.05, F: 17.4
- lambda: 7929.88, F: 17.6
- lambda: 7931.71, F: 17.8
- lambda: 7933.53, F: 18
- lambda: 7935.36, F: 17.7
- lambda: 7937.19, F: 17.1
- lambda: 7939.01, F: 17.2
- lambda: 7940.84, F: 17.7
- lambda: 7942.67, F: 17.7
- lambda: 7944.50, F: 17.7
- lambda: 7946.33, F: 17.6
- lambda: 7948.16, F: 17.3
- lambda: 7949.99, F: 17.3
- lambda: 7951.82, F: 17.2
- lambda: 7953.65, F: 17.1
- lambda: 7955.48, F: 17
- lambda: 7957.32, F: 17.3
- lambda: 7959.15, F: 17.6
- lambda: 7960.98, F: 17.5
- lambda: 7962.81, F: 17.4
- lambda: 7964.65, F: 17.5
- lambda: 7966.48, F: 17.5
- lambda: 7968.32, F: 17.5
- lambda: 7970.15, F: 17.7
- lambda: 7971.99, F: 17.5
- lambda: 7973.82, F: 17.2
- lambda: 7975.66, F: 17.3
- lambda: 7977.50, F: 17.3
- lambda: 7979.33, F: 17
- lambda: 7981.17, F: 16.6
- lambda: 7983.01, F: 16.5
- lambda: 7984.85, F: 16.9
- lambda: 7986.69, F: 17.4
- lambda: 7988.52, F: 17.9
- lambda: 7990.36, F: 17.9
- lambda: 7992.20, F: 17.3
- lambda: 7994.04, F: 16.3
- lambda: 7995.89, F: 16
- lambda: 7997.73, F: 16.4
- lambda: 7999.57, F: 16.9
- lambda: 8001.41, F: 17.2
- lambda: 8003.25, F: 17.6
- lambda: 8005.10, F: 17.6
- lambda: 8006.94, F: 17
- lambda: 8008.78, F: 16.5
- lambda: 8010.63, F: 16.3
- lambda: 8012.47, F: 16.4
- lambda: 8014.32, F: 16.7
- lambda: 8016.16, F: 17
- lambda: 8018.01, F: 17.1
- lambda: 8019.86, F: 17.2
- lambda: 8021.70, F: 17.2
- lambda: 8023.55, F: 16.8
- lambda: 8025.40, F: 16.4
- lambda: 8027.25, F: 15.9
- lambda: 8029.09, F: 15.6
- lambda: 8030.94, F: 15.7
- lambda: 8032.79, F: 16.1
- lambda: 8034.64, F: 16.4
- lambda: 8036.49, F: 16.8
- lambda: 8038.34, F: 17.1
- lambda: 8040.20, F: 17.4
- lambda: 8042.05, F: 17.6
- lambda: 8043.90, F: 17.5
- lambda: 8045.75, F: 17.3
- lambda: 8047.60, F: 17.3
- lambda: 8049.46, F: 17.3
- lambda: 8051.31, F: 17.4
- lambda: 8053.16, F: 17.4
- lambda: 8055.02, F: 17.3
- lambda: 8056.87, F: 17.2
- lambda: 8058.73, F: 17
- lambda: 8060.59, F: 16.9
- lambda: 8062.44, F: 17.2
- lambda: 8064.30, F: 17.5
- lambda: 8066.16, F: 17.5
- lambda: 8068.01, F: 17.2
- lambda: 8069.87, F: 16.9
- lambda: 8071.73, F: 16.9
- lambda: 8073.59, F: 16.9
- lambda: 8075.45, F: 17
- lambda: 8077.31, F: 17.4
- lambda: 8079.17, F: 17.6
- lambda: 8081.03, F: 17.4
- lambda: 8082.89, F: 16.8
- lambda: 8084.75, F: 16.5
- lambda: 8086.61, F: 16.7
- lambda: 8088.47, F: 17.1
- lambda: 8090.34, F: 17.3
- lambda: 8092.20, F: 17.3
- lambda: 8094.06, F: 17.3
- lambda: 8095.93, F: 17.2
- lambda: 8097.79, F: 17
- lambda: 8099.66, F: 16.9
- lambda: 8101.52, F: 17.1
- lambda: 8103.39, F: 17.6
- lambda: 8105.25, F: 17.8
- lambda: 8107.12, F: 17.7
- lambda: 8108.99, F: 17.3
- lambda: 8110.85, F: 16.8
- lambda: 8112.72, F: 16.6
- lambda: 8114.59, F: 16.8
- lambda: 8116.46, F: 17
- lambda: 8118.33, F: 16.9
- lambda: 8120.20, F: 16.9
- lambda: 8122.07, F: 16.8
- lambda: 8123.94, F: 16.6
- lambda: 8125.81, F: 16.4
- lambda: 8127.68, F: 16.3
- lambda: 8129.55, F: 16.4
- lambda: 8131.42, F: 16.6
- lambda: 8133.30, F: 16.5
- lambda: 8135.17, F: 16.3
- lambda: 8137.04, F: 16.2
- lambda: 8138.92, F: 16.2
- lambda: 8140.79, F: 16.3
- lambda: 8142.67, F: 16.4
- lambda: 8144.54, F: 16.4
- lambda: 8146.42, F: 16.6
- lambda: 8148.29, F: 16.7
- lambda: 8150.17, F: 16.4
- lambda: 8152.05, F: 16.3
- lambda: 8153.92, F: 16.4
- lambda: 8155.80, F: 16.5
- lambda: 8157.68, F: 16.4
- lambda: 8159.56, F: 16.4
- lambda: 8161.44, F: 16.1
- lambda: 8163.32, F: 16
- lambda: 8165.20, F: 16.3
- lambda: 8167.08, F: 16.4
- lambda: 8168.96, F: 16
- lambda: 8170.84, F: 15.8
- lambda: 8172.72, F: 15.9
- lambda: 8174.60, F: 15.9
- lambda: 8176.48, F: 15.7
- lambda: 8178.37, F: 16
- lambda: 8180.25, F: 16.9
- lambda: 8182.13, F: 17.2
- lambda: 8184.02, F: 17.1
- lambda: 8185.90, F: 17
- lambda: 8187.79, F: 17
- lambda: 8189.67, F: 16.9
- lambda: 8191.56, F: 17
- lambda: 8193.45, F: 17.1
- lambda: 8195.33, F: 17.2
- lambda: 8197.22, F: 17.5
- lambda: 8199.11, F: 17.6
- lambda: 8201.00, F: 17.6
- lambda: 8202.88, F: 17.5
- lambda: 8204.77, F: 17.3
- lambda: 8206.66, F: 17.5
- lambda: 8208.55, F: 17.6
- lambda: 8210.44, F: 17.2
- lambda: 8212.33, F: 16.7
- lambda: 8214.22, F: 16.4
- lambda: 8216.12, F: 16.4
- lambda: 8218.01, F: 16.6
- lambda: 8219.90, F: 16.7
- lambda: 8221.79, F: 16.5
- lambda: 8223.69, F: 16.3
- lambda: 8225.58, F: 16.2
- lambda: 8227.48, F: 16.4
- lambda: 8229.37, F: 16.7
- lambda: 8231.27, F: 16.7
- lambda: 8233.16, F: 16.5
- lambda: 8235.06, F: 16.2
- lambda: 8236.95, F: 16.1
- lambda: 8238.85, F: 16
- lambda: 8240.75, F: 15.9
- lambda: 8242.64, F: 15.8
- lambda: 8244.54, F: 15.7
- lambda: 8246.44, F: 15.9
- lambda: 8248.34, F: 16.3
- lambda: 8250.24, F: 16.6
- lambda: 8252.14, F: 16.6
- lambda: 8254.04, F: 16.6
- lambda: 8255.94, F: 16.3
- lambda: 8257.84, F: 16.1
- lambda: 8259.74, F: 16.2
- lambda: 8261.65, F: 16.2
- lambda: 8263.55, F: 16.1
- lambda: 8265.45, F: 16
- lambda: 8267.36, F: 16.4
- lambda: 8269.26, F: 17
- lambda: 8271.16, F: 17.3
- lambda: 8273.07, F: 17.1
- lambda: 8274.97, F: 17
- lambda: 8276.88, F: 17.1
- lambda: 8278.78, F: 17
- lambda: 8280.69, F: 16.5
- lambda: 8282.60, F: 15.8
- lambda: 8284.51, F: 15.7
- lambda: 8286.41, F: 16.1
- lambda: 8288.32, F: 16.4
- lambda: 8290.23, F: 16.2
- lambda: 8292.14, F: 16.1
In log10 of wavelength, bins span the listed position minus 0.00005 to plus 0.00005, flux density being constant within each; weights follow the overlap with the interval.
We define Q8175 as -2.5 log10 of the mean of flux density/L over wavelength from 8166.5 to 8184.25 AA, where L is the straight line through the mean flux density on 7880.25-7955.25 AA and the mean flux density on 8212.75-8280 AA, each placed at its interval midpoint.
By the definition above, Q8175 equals 0.02 mag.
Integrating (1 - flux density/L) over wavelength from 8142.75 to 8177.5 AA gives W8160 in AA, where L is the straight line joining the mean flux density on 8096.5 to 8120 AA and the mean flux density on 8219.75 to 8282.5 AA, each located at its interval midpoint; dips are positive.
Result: 1.3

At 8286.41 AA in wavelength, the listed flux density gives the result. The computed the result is 16.1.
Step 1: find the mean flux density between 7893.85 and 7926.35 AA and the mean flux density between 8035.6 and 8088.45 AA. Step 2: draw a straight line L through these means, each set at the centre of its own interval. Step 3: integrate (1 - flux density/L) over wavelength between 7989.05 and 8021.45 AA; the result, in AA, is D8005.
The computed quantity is 0.2 AA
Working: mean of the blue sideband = 16.8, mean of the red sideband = 17.2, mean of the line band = 16.9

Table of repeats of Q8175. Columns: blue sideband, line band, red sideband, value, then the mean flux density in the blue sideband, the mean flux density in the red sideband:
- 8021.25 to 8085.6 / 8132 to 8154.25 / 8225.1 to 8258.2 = 0.02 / 17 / 16.3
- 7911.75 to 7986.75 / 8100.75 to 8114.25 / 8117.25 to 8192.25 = -0.04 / 17.3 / 16.5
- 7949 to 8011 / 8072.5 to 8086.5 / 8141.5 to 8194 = -0.02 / 17.2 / 16.5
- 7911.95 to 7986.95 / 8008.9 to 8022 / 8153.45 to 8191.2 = 0.01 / 17.3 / 16.4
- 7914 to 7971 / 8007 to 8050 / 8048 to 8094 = 0.03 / 17.3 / 17.2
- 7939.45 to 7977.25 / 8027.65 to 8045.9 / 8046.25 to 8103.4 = 0.03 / 17.4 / 17.2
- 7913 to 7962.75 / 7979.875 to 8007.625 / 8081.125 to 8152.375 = 0.01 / 17.3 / 16.8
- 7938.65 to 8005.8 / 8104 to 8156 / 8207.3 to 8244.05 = 0.01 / 17.3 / 16.5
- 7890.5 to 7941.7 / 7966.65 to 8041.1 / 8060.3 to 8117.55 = 0.01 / 17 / 17.1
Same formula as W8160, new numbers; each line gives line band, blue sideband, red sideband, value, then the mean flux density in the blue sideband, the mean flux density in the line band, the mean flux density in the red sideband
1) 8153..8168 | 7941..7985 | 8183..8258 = 0.5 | 17.3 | 16.3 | 16.7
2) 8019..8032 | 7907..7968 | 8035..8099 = 0.6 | 17.3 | 16.4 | 17.2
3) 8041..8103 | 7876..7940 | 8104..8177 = -2.1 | 16.9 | 17.2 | 16.5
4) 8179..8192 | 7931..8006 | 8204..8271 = -0.3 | 17.3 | 17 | 16.5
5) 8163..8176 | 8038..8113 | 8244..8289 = 0.6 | 17.2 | 16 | 16.4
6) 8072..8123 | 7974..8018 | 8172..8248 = -0.8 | 17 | 17.1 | 16.7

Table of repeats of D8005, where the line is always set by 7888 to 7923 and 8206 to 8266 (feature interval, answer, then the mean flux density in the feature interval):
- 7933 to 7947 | -0.68 AA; 17.6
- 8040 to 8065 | -1.02 AA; 17.3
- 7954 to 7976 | -0.89 AA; 17.4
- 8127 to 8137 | 0.08 AA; 16.4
